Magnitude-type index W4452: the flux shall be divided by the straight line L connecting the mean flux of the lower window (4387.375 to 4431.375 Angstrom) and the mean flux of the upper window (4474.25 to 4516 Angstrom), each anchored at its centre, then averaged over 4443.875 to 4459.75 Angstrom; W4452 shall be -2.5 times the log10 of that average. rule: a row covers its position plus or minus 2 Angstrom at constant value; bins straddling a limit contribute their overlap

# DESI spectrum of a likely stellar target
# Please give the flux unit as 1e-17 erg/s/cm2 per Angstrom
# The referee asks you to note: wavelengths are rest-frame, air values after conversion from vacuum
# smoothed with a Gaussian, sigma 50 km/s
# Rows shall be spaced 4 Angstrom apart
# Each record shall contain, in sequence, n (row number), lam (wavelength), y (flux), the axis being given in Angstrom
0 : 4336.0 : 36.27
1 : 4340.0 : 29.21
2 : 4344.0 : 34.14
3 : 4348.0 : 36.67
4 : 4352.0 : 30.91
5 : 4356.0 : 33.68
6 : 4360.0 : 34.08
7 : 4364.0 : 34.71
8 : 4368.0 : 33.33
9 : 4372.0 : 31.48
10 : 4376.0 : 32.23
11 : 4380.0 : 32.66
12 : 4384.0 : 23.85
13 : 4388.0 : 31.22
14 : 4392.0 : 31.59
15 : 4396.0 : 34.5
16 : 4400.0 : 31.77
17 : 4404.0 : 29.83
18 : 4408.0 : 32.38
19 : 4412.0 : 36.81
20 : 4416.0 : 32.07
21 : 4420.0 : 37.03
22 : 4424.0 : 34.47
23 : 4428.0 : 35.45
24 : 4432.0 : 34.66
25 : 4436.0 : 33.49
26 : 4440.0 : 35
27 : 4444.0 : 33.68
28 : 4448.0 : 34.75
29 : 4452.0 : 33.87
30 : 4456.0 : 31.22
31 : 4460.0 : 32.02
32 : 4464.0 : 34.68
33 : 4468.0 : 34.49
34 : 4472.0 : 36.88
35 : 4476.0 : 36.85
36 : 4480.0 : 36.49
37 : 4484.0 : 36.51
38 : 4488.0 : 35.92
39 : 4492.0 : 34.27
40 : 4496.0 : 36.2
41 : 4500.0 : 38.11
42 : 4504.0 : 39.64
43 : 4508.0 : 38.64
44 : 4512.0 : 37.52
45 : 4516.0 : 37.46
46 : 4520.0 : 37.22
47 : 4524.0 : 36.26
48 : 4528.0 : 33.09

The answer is 0.06 mag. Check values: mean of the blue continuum 33.5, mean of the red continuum 37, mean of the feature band 33.2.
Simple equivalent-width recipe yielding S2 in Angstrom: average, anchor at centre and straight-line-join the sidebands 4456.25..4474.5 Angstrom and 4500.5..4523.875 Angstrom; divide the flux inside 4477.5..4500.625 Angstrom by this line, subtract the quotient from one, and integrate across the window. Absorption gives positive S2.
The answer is -0.02 Angstrom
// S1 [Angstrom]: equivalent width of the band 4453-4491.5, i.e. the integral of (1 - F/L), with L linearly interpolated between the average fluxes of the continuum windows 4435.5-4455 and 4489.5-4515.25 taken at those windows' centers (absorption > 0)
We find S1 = 0.7 Angstrom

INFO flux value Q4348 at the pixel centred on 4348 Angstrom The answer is 36.67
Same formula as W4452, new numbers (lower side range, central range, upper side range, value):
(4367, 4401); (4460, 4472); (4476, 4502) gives 0.02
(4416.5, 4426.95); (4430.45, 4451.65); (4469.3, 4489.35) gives 0.04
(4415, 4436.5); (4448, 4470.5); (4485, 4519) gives 0.07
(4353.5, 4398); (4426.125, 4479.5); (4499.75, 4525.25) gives 0.03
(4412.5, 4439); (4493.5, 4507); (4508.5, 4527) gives -0.04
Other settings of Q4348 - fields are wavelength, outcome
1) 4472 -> 36.88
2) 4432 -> 34.66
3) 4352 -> 30.91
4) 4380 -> 32.66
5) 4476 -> 36.85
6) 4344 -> 34.14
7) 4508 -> 38.64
